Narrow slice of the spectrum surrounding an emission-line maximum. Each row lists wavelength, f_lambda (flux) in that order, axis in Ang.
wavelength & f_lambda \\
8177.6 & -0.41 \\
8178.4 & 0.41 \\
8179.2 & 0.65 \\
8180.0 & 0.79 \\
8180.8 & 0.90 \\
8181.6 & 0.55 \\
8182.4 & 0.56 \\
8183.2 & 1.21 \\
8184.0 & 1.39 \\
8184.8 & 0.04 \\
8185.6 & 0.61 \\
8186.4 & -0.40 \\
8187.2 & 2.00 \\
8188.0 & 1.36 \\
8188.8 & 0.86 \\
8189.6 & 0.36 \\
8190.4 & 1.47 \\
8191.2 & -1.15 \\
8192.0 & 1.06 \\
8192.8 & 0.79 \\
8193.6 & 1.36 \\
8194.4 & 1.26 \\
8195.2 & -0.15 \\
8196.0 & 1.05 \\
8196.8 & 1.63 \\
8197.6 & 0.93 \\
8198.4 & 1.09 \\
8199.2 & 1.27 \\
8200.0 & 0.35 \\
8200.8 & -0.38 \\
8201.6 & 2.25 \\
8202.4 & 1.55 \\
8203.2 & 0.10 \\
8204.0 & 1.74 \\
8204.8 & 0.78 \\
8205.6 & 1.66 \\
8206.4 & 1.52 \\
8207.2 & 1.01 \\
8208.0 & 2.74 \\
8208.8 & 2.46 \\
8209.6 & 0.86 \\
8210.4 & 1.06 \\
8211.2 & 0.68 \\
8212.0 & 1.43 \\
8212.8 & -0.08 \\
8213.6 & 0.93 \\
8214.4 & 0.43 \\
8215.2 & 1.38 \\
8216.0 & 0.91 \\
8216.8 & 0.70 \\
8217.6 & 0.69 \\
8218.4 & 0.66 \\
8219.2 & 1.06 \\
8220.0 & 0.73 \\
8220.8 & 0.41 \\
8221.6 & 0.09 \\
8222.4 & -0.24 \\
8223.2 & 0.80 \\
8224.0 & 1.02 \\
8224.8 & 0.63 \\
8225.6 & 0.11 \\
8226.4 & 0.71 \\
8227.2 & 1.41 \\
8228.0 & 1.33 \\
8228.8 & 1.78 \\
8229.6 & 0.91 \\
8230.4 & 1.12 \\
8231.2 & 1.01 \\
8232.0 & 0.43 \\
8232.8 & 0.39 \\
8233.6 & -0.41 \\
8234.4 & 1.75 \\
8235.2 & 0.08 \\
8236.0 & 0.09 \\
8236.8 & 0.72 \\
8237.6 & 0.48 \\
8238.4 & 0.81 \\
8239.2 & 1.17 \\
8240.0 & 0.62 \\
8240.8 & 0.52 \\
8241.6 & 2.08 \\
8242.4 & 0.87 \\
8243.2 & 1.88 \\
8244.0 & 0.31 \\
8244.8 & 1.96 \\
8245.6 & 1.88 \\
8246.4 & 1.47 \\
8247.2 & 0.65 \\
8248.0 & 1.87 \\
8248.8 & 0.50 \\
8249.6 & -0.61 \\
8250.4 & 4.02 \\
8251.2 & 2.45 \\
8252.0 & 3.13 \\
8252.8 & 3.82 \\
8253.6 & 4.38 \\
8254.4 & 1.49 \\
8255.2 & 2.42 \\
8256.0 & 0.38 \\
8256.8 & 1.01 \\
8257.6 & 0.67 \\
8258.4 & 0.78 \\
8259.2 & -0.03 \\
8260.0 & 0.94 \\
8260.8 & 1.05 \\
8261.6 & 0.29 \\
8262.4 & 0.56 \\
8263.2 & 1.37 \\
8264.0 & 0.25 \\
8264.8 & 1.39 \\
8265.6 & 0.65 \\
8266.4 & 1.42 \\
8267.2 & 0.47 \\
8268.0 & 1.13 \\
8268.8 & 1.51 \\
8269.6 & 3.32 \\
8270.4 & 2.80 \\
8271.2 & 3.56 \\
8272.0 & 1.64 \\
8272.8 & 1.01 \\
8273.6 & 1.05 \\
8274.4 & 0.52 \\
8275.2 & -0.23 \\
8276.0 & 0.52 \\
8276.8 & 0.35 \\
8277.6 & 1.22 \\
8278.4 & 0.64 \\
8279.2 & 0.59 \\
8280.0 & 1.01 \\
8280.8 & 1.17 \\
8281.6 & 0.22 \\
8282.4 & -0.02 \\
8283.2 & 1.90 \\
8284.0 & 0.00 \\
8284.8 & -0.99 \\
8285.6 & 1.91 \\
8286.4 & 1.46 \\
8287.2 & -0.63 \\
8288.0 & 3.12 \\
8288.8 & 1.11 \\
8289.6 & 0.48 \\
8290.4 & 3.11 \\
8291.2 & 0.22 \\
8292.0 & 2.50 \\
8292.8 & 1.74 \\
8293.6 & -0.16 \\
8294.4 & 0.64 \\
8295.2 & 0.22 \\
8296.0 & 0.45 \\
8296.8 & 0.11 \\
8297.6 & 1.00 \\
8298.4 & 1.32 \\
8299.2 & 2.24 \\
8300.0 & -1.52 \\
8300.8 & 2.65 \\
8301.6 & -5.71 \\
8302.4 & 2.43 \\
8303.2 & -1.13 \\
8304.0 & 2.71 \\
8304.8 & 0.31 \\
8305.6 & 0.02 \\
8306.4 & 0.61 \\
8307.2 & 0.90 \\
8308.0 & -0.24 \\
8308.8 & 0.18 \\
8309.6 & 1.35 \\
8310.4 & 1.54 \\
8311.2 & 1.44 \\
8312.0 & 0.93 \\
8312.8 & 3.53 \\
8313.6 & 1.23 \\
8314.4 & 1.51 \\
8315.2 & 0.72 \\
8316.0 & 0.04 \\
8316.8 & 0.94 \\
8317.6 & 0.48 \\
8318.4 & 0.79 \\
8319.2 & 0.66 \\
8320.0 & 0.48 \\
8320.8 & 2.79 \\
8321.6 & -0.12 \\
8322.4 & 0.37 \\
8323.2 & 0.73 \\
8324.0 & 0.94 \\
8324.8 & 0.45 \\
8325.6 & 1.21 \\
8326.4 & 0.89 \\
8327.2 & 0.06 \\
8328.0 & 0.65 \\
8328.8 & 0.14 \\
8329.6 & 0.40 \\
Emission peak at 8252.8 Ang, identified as [S II] 6716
